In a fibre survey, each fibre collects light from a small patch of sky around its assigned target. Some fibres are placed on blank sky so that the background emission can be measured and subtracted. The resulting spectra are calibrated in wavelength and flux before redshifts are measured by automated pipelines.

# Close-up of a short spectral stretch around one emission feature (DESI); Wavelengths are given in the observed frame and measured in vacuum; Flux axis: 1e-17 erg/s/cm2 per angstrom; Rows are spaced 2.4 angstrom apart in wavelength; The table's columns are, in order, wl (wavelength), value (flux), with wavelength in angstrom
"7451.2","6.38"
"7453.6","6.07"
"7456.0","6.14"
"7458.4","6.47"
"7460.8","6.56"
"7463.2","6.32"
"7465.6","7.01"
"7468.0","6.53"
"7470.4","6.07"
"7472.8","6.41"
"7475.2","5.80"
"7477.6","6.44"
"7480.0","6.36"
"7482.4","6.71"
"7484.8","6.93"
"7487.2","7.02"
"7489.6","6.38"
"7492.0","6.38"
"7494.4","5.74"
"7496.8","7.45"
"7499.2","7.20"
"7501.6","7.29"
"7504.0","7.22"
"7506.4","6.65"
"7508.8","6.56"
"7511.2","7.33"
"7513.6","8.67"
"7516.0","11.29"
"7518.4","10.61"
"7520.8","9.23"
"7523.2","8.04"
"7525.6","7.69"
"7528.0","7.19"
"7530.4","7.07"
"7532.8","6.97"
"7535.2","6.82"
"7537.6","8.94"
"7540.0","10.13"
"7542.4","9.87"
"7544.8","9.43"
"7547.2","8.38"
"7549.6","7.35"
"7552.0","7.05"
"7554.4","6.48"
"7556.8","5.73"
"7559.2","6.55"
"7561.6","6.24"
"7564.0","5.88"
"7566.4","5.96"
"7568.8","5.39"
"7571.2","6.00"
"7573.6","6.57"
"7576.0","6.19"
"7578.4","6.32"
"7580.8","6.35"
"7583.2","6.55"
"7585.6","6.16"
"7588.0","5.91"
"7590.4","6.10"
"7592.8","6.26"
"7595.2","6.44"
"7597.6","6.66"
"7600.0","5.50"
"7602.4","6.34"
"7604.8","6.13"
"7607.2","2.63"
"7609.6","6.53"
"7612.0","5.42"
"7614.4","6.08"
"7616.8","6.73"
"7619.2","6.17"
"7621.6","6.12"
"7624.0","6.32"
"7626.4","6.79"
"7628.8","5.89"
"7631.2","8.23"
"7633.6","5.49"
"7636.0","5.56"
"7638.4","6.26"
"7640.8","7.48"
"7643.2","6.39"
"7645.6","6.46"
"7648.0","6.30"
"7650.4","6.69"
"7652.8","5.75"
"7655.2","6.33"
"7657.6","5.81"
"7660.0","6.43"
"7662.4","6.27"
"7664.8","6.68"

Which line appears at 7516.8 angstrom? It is H-alpha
